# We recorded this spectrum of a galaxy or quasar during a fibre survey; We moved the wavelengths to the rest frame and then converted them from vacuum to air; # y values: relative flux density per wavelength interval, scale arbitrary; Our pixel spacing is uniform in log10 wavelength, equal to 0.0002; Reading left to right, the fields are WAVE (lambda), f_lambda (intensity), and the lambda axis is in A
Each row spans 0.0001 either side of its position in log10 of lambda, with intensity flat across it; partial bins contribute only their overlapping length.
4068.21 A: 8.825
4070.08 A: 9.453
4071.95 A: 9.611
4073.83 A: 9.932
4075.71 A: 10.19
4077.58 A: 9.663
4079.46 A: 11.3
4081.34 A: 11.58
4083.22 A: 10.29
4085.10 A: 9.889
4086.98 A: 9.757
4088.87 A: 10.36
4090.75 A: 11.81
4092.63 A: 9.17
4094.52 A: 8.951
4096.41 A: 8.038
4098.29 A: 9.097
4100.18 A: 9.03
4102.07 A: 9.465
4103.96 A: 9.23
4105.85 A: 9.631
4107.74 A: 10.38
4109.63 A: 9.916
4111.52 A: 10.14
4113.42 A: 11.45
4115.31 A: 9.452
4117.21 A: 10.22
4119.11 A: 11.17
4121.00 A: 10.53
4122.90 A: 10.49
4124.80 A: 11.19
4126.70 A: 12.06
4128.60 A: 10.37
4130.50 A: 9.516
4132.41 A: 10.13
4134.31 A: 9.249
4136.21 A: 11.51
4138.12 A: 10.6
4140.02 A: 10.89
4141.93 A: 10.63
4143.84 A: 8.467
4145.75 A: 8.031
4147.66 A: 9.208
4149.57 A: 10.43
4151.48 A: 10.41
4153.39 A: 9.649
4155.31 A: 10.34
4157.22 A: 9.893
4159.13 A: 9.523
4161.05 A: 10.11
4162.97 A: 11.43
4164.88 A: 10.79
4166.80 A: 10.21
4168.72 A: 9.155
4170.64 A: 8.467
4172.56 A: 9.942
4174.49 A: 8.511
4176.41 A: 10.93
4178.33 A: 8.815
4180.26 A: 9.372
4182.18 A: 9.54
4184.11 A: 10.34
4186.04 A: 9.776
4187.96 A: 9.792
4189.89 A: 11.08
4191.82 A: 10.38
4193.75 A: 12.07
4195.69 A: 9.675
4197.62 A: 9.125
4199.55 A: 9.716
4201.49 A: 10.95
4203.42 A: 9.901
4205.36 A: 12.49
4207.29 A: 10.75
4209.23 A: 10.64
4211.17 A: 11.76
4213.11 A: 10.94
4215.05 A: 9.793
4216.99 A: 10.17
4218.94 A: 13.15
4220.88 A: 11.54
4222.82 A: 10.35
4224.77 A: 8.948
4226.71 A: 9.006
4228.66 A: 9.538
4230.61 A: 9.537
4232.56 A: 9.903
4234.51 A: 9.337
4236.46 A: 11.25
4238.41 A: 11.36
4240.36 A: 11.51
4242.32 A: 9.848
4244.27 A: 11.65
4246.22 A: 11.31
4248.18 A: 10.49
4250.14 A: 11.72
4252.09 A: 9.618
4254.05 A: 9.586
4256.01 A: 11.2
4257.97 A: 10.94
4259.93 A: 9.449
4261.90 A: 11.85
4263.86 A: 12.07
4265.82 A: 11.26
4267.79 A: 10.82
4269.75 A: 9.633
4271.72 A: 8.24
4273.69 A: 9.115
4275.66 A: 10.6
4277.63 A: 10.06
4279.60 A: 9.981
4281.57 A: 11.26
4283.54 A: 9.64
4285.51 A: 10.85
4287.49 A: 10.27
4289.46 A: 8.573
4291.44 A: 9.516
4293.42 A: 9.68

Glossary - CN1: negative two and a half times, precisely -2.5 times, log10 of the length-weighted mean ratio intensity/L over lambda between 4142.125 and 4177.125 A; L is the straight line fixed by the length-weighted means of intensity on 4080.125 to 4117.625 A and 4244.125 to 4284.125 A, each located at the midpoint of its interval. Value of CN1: 0.04 mag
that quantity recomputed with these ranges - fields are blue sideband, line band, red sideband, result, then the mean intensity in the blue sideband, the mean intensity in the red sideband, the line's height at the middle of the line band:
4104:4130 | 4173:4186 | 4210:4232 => 0.09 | 10.5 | 10.4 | 10.4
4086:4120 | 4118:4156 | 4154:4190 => -0.04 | 9.84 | 9.87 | 9.85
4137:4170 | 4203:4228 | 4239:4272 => -0.03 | 9.98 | 10.7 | 10.4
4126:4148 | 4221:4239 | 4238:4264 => 0.08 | 10.1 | 10.9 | 10.7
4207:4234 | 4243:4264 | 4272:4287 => -0.06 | 10.4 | 10.1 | 10.2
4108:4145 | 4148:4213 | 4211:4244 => 0.03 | 10.4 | 10.5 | 10.4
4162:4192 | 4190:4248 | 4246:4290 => -0.05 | 9.9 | 10.4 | 10.1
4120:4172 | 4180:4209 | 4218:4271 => 0.00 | 10.1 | 10.6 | 10.4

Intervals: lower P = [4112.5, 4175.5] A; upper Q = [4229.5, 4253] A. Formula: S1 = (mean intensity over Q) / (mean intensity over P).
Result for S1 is 1.05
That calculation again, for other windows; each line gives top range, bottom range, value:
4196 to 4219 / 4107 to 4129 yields 1.00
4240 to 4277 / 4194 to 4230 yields 1.01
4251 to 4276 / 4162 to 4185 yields 1.06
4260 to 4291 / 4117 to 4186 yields 1.02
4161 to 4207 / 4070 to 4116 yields 1.02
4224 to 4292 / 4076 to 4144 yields 1.01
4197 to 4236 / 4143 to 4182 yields 1.07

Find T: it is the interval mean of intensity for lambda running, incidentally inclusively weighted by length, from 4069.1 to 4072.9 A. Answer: 9.53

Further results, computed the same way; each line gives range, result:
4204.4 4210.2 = 11.3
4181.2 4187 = 9.89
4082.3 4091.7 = 10.4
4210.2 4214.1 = 11.3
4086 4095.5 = 9.99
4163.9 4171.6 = 9.67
